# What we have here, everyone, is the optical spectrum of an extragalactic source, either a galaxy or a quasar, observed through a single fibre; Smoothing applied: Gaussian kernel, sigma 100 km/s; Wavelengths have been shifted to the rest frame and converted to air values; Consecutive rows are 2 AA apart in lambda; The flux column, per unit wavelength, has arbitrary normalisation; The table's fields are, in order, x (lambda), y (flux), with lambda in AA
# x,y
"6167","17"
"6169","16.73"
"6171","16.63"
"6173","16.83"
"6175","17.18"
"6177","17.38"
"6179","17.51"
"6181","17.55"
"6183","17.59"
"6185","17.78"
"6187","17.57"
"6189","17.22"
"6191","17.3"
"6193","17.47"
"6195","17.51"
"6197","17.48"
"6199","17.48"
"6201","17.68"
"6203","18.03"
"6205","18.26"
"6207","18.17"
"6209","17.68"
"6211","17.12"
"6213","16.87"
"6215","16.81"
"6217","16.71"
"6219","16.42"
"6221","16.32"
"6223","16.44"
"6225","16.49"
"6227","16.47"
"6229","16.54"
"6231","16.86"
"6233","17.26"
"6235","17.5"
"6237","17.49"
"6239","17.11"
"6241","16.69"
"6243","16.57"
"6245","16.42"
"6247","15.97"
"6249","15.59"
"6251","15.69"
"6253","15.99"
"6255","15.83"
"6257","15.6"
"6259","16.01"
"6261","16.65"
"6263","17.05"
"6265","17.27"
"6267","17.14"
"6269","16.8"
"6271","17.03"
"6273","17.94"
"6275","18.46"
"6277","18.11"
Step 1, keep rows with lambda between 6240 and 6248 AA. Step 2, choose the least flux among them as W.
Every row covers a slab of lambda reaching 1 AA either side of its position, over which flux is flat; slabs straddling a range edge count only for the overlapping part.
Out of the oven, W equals 15.97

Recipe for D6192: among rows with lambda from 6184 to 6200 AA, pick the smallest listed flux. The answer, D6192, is 17.22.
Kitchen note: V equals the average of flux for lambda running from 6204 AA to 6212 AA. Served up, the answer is 17.8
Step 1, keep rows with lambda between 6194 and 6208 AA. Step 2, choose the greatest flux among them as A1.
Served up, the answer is 18.26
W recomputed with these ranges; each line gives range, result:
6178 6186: 17.51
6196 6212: 17.12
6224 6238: 16.47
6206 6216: 16.81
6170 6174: 16.63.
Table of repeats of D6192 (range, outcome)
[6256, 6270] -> 15.6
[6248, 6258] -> 15.59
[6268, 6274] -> 16.8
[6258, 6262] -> 16.01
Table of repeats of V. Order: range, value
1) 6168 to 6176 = 16.8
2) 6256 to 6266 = 16.5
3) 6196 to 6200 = 17.5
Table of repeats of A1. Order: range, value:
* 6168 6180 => 17.51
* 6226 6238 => 17.5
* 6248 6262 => 16.65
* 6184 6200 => 17.78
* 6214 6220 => 16.81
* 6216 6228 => 16.71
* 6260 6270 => 17.27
